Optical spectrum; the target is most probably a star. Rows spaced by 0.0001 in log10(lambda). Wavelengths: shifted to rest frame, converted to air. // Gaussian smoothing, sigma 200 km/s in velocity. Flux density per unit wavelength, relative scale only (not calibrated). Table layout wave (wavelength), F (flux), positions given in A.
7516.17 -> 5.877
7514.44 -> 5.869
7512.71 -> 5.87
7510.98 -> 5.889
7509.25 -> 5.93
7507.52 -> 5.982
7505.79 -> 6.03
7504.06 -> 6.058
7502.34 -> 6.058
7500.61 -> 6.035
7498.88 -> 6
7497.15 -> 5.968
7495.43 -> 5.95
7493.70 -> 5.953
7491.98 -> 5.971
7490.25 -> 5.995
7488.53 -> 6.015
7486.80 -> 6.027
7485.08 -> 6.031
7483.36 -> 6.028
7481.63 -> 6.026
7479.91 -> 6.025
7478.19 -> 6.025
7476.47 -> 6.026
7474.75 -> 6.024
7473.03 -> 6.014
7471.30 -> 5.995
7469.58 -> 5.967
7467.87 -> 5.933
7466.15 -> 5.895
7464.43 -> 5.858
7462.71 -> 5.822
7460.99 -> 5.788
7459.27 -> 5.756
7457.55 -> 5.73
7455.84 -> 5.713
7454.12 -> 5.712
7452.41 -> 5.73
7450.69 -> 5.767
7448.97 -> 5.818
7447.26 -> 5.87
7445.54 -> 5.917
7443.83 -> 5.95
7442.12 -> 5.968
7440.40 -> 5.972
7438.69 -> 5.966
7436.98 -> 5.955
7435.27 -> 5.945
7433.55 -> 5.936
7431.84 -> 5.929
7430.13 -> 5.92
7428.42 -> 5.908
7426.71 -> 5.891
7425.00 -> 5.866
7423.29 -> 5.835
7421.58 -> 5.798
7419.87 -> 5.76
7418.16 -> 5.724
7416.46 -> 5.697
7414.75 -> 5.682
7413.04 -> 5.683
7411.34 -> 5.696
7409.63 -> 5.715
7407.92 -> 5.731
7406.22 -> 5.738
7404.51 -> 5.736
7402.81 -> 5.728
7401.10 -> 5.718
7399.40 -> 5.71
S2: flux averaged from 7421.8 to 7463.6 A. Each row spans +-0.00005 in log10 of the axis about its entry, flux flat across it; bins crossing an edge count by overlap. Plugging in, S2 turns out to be 5.86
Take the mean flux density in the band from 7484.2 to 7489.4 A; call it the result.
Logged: 6.03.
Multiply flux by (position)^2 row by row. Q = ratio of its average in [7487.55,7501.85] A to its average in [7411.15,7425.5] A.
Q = 1.06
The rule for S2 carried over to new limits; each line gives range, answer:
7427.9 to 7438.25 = 5.93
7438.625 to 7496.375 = 5.92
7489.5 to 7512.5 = 5.98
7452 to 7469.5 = 5.81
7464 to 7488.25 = 5.99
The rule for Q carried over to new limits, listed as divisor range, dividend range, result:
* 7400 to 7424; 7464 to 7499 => 1.06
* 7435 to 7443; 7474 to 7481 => 1.02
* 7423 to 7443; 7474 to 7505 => 1.03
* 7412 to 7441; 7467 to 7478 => 1.04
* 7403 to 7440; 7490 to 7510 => 1.05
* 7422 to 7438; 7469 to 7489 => 1.03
